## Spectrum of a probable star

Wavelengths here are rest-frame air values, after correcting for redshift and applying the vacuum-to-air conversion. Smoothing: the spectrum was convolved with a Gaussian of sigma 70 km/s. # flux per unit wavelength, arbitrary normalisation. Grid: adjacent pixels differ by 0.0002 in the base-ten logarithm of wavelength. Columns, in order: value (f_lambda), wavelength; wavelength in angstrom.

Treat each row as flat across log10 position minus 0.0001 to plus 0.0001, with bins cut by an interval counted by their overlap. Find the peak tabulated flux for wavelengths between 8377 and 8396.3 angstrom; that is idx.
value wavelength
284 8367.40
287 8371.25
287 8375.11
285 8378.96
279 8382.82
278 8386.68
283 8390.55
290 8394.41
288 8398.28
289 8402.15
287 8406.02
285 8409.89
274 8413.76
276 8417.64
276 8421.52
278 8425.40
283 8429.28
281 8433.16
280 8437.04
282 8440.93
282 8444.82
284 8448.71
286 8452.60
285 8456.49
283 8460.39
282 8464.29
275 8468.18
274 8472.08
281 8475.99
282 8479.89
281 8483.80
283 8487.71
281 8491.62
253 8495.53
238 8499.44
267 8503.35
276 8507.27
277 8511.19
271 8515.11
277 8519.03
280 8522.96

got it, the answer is 290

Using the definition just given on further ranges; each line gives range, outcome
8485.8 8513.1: 283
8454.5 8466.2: 285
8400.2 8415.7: 289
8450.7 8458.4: 286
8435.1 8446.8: 282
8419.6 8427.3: 278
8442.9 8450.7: 284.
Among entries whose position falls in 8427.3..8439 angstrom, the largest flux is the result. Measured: 283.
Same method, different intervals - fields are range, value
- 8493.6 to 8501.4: 253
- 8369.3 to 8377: 287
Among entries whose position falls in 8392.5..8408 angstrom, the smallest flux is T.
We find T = 287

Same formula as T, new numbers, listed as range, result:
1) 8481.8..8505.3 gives 238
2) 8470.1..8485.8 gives 274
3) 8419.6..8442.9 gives 276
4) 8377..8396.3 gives 278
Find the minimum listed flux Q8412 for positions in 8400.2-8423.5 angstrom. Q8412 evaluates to 274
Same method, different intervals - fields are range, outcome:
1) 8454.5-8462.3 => 283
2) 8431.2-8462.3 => 280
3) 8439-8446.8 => 282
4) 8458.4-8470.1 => 275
